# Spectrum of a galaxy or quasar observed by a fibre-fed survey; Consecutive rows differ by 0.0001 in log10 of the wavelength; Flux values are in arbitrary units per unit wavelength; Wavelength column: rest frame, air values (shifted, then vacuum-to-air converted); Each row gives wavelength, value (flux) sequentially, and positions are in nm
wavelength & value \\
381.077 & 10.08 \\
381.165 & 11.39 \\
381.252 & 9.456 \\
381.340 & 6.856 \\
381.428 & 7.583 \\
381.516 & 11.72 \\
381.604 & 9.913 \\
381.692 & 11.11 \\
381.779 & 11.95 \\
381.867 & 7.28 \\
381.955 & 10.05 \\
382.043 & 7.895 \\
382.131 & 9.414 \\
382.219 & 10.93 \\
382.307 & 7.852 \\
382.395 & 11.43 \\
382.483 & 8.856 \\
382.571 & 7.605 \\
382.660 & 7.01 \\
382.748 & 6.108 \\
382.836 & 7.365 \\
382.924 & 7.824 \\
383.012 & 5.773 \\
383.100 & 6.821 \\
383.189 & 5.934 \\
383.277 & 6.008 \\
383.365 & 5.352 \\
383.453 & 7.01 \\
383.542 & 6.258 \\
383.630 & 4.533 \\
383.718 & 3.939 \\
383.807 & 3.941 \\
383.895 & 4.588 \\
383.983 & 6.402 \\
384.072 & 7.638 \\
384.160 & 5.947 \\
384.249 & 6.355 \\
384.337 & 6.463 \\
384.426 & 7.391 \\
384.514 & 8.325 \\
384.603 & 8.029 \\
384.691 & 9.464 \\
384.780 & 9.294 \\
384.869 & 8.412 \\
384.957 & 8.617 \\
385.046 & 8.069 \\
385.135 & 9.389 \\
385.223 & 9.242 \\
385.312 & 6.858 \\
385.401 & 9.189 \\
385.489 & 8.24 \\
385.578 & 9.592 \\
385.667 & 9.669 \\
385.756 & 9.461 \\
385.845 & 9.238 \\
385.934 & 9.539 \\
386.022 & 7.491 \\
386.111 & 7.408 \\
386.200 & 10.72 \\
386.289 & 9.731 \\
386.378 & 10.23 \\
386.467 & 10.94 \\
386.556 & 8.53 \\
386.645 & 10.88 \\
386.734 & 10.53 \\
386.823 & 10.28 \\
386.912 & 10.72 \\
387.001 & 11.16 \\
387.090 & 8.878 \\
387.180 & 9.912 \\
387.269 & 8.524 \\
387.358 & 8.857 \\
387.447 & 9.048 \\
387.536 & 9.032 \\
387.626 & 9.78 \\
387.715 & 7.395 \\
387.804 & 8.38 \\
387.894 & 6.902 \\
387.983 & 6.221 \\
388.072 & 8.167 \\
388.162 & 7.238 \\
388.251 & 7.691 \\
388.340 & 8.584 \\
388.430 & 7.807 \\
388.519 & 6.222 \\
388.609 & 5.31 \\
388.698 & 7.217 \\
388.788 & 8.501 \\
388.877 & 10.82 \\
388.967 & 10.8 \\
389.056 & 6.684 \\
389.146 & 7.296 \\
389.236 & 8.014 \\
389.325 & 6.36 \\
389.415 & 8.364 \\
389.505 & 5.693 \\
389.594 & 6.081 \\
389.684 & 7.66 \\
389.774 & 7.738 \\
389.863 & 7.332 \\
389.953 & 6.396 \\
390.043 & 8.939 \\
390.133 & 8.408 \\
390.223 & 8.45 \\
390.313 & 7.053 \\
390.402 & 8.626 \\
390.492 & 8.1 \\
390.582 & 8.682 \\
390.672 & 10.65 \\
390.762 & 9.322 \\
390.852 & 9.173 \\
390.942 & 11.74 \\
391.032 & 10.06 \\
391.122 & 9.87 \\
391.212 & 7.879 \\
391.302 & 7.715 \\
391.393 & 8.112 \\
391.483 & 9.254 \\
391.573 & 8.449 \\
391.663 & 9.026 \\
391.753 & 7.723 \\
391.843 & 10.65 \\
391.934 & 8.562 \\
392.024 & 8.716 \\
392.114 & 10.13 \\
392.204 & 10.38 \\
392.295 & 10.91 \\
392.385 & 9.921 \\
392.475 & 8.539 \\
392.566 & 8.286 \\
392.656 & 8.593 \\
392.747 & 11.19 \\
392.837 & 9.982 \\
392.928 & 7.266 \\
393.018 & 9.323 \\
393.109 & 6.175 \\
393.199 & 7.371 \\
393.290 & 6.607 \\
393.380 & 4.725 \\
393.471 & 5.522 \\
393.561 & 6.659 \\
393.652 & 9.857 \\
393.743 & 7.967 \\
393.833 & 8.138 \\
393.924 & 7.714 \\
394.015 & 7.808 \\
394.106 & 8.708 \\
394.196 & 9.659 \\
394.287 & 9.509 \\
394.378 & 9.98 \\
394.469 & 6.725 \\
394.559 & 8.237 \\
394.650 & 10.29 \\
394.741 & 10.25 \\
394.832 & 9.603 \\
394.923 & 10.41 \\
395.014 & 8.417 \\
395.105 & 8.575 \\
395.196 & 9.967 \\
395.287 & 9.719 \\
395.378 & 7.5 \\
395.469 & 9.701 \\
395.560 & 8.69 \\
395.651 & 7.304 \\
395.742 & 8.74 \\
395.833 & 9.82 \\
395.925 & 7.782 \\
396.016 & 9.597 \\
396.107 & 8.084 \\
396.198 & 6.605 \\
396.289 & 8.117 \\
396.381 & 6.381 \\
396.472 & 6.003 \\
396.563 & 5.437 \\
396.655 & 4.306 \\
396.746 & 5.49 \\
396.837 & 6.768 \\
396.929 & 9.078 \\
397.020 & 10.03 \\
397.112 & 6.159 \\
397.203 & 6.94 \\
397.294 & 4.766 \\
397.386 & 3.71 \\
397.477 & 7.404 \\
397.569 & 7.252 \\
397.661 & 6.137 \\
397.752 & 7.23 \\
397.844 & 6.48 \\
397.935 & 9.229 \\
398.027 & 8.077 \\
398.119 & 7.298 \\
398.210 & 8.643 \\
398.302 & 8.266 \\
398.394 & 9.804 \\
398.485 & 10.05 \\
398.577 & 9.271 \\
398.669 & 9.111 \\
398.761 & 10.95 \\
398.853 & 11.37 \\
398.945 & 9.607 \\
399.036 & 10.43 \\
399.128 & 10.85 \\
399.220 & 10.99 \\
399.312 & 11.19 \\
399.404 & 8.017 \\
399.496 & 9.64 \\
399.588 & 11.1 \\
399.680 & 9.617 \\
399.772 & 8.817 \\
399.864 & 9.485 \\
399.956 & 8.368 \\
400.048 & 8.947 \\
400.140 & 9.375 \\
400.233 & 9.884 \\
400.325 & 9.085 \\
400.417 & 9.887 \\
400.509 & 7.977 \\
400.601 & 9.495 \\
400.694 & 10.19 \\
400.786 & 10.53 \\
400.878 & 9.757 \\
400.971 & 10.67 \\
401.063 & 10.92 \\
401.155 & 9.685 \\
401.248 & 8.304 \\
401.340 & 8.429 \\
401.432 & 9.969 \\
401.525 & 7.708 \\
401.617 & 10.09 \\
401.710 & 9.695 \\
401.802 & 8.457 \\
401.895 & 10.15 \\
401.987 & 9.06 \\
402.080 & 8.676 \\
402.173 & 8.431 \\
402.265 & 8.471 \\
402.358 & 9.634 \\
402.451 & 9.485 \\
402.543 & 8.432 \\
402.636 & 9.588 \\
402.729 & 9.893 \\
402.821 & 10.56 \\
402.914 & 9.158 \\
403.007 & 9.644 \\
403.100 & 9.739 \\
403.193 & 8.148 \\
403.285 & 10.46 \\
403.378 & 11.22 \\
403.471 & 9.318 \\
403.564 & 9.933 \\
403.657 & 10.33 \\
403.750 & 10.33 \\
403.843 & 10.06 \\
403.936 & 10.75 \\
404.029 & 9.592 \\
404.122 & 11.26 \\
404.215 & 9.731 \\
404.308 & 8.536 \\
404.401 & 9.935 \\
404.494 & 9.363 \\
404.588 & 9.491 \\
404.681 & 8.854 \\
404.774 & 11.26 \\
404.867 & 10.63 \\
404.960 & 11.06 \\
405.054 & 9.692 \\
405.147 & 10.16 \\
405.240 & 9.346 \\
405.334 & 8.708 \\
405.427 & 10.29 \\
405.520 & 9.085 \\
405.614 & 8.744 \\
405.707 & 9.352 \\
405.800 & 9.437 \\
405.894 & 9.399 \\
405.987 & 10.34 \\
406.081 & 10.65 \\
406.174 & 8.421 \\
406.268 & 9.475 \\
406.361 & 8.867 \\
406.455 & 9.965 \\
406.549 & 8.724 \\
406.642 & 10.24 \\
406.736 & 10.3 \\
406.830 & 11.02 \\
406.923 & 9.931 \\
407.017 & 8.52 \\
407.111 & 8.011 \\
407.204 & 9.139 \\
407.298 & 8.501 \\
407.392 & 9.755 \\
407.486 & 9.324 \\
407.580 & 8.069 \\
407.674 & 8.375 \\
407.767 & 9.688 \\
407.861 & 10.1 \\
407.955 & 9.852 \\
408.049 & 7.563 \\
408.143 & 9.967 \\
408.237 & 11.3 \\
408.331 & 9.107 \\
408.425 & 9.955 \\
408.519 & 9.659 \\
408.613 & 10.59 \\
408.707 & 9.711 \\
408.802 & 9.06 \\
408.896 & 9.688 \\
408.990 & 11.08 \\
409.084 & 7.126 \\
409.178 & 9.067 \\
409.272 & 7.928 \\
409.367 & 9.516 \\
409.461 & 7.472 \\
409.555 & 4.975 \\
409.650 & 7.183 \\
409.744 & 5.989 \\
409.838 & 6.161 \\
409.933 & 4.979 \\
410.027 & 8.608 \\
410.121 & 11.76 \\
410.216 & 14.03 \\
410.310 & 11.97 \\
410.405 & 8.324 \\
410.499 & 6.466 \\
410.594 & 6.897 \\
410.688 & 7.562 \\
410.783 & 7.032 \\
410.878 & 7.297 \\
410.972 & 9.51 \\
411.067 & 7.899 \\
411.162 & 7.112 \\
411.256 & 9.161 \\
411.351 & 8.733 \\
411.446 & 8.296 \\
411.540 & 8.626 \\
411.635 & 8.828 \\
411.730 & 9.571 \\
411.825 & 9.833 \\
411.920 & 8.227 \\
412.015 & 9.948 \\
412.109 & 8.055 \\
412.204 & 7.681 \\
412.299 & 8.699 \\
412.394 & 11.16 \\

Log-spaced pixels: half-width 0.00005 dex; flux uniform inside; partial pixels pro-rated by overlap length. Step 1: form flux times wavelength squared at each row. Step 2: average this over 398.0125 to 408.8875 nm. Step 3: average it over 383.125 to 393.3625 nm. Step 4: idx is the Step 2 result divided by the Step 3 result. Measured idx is 1.25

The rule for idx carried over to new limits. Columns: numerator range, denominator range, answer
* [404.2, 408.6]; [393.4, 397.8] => 1.28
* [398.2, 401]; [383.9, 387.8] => 1.18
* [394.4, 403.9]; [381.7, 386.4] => 1.21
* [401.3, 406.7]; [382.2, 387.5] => 1.30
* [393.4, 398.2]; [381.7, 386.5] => 1.05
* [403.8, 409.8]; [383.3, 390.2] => 1.28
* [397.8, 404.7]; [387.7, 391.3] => 1.26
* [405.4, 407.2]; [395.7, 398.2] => 1.39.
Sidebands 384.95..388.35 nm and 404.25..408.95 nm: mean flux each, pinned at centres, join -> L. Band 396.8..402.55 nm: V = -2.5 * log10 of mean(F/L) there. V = 0.05 mag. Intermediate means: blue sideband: 8.99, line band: 8.95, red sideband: 9.55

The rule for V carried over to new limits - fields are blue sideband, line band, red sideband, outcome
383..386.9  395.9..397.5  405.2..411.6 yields 0.24 mag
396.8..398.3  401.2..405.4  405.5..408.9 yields -0.12 mag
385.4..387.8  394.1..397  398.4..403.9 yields 0.15 mag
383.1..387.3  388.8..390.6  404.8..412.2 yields 0.06 mag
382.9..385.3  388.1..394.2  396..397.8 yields -0.21 mag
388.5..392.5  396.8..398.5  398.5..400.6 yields 0.25 mag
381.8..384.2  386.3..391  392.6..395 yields -0.10 mag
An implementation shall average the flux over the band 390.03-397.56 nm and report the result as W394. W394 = 8.33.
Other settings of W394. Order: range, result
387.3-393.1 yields 8.45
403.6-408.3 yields 9.63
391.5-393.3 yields 8.94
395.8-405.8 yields 9.04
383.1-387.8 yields 8.23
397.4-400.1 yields 9.03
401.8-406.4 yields 9.65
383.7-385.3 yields 7.35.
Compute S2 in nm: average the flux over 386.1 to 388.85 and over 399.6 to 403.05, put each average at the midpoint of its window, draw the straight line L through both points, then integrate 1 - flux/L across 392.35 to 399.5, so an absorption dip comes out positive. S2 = 0.66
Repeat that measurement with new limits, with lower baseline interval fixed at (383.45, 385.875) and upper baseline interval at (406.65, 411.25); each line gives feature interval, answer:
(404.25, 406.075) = -0.22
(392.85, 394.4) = 0.04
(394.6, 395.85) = -0.17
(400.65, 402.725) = -0.23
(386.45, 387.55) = -0.30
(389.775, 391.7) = -0.20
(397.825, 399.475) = -0.24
